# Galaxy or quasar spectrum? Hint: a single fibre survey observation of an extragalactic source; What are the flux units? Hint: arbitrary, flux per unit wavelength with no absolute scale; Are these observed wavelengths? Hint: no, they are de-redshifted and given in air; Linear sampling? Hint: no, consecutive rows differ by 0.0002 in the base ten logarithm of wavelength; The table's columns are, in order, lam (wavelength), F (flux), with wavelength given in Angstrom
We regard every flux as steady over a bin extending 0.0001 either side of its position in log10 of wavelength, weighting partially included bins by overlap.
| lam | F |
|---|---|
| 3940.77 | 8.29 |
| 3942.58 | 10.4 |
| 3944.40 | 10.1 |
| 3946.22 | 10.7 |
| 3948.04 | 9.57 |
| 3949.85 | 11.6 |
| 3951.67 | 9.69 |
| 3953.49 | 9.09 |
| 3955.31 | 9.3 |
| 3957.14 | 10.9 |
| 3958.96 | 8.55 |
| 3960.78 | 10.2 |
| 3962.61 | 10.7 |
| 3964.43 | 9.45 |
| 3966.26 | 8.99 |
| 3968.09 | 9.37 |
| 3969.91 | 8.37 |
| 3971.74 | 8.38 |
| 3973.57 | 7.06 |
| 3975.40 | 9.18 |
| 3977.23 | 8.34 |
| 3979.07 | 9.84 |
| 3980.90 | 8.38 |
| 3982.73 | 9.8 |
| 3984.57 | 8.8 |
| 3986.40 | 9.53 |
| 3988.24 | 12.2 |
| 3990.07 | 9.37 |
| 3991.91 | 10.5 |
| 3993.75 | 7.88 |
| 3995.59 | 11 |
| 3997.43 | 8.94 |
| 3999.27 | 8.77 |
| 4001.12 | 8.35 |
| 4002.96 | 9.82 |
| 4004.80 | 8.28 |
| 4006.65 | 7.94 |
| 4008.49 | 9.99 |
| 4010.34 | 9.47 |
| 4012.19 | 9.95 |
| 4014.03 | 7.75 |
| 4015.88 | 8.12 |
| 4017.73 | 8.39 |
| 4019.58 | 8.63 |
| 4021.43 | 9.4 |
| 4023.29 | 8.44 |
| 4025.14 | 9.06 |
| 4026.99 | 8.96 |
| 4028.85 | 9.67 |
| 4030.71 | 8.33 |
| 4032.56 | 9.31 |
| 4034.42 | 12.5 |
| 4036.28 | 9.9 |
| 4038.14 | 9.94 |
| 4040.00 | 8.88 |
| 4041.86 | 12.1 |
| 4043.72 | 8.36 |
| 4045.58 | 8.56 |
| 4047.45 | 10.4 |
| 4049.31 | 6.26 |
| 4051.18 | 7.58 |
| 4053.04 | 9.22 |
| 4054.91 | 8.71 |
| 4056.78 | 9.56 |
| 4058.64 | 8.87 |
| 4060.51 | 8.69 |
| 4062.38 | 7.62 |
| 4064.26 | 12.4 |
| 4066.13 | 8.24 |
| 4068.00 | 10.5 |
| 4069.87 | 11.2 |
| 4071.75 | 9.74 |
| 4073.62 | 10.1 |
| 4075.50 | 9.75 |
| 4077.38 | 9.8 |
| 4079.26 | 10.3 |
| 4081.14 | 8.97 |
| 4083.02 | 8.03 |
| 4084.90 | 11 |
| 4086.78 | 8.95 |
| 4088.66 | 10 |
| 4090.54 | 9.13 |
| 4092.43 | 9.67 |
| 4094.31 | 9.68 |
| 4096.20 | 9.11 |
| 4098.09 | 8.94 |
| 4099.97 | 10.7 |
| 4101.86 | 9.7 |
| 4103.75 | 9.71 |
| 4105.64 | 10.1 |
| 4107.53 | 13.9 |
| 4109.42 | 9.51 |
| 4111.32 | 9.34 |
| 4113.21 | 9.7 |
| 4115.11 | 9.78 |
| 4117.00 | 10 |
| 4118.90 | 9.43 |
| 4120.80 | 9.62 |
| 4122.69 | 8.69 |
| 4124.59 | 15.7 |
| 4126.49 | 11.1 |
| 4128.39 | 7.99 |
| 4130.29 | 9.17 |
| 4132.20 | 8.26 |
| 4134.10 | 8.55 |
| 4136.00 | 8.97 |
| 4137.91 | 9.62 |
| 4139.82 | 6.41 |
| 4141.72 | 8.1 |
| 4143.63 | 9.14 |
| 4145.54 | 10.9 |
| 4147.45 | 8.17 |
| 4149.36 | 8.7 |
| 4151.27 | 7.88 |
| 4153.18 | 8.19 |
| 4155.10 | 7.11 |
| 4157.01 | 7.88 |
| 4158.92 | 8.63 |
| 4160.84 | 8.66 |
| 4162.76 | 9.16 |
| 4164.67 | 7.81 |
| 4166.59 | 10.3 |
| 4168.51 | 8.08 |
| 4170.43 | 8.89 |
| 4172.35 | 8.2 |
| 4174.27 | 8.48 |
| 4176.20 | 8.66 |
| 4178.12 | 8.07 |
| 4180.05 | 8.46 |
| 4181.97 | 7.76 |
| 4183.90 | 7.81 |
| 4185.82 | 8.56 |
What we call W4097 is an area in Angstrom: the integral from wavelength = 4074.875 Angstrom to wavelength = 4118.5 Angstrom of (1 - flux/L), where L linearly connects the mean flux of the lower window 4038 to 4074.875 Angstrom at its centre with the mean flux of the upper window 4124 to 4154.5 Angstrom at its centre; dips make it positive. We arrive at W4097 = -2.9 Angstrom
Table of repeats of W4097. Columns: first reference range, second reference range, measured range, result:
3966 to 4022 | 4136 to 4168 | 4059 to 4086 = -2.8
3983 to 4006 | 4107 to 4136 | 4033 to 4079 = 0.7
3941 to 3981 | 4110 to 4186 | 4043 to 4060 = 1.1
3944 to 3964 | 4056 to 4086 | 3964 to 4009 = 3.6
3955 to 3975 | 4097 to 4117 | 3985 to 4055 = 2.4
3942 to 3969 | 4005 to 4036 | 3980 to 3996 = -0.3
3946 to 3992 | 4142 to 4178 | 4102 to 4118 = -2.5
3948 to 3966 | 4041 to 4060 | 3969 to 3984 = 1.6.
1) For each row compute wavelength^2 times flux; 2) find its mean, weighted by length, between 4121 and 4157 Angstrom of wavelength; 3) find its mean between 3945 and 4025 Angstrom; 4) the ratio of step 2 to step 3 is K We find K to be 1.05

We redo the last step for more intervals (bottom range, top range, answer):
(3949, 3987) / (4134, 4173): 1.01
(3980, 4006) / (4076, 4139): 1.10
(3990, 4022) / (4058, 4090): 1.11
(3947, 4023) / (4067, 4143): 1.11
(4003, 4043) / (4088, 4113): 1.11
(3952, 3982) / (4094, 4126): 1.20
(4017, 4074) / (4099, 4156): 1.05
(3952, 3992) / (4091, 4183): 1.06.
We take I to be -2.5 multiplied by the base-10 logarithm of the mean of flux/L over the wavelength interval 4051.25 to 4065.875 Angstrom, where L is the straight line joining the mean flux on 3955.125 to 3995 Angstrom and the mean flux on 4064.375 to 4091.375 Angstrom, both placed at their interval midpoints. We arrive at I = 0.06 mag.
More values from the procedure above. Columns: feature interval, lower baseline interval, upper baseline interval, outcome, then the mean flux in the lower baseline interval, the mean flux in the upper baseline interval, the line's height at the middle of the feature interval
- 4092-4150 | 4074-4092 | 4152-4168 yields -0.07 mag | 9.56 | 8.45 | 9.01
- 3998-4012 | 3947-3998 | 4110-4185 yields 0.04 mag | 9.47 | 8.91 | 9.37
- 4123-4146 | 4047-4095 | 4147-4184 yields -0.09 mag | 9.39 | 8.36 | 8.7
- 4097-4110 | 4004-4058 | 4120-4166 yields -0.16 mag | 9.09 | 8.94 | 9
